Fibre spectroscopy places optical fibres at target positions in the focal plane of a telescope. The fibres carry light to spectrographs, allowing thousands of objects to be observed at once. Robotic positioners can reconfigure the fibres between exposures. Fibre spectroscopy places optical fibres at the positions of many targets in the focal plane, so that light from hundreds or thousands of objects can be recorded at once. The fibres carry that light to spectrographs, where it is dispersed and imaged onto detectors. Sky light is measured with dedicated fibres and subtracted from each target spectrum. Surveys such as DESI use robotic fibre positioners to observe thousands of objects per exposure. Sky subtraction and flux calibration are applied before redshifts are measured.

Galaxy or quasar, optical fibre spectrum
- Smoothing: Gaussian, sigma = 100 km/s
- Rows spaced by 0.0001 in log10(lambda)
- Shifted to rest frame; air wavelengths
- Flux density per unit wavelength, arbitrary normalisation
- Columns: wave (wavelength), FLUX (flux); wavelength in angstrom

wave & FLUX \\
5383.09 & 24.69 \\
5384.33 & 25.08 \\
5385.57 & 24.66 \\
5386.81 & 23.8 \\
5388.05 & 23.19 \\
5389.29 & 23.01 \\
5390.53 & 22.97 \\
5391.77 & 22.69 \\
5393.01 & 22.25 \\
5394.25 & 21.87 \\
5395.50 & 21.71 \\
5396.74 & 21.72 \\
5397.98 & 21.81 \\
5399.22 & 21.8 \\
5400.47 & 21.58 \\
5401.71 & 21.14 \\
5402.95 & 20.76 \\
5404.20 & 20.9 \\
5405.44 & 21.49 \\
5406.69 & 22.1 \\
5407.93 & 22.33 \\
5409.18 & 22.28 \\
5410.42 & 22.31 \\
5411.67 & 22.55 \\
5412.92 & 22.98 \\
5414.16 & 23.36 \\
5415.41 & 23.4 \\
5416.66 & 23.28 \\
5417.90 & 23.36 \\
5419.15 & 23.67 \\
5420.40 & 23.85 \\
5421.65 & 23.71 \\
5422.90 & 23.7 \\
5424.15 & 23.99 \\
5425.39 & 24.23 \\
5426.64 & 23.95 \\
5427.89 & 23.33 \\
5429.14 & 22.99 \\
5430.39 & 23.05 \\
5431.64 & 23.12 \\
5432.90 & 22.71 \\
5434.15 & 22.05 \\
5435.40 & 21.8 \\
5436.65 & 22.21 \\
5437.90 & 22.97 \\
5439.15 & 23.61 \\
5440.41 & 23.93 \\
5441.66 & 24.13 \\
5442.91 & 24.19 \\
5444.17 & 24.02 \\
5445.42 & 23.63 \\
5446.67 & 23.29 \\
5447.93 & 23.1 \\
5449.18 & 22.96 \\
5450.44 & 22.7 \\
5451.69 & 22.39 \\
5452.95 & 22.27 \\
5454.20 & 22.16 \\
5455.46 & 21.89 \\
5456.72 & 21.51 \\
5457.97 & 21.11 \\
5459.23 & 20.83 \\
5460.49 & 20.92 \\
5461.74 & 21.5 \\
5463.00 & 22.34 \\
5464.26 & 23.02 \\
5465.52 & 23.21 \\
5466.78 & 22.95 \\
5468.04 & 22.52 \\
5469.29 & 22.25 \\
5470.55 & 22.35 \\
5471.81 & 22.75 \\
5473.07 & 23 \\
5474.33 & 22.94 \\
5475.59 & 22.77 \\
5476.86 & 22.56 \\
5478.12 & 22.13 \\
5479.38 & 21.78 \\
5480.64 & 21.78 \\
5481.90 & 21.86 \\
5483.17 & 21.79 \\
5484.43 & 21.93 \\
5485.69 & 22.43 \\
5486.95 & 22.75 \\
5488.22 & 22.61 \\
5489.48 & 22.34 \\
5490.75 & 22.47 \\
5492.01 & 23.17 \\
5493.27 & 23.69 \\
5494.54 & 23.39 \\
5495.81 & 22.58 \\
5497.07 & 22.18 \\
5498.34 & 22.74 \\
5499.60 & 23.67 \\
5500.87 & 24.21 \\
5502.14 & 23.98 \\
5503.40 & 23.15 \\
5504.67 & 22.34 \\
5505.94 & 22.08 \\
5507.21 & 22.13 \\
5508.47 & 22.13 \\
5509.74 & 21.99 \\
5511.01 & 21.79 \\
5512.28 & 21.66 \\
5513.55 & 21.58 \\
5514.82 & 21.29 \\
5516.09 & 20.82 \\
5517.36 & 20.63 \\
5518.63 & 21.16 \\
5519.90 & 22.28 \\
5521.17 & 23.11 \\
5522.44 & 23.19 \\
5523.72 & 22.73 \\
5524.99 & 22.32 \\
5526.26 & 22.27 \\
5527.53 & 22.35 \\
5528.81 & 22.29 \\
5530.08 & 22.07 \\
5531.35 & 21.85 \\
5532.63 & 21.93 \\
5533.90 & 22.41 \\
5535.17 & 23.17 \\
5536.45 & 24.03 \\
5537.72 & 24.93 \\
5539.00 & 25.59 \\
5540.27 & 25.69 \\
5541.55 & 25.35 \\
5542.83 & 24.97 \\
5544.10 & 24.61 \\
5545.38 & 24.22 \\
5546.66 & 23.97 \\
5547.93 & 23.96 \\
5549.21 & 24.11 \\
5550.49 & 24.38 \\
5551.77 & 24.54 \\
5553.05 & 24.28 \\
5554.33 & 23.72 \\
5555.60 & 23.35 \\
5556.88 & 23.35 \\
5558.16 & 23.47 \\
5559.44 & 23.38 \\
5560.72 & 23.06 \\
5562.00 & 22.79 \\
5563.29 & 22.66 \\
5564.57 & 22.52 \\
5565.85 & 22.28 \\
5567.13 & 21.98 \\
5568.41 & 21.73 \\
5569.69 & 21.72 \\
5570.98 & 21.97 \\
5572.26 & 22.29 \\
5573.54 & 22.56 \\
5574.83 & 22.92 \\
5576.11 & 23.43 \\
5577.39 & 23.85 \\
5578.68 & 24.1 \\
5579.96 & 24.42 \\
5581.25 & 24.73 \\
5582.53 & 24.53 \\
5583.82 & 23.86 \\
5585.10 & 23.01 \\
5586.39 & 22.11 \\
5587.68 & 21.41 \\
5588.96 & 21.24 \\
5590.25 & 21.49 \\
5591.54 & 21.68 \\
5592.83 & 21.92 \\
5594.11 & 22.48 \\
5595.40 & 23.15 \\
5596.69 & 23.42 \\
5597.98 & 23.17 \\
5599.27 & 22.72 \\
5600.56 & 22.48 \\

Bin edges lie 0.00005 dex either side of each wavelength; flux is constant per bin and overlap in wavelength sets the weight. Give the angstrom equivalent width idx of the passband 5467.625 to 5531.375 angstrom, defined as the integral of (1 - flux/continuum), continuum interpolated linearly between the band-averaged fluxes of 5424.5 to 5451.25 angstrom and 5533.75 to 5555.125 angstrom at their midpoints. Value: 4.03 angstrom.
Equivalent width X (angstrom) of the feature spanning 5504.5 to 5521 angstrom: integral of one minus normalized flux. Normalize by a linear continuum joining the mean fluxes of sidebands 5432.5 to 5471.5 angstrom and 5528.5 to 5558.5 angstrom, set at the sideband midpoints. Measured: 1.2 angstrom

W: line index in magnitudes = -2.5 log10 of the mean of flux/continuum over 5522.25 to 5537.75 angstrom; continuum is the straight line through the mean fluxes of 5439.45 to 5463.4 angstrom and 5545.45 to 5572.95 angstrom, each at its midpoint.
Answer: 0.017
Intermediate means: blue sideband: 22.6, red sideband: 23.1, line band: 22.6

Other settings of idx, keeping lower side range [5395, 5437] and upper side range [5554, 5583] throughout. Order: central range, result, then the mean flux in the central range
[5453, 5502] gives 0.8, 22.4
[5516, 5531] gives 0.5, 22.1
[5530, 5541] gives -0.3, 23.6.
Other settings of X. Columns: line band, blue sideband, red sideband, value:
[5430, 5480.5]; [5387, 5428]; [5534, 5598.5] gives 0.6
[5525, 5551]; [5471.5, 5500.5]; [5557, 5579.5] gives -1.1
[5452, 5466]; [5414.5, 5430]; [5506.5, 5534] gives 0.7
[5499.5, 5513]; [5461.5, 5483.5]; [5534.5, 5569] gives 0.2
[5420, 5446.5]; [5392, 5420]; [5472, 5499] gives -1.2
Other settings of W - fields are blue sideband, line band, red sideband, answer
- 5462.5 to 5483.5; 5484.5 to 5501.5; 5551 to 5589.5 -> -0.02 mag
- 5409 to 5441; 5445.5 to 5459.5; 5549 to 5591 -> 0.04 mag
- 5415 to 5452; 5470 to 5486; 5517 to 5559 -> 0.05 mag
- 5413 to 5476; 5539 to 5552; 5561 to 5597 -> -0.09 mag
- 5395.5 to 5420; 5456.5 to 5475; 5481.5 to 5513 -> 0.01 mag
